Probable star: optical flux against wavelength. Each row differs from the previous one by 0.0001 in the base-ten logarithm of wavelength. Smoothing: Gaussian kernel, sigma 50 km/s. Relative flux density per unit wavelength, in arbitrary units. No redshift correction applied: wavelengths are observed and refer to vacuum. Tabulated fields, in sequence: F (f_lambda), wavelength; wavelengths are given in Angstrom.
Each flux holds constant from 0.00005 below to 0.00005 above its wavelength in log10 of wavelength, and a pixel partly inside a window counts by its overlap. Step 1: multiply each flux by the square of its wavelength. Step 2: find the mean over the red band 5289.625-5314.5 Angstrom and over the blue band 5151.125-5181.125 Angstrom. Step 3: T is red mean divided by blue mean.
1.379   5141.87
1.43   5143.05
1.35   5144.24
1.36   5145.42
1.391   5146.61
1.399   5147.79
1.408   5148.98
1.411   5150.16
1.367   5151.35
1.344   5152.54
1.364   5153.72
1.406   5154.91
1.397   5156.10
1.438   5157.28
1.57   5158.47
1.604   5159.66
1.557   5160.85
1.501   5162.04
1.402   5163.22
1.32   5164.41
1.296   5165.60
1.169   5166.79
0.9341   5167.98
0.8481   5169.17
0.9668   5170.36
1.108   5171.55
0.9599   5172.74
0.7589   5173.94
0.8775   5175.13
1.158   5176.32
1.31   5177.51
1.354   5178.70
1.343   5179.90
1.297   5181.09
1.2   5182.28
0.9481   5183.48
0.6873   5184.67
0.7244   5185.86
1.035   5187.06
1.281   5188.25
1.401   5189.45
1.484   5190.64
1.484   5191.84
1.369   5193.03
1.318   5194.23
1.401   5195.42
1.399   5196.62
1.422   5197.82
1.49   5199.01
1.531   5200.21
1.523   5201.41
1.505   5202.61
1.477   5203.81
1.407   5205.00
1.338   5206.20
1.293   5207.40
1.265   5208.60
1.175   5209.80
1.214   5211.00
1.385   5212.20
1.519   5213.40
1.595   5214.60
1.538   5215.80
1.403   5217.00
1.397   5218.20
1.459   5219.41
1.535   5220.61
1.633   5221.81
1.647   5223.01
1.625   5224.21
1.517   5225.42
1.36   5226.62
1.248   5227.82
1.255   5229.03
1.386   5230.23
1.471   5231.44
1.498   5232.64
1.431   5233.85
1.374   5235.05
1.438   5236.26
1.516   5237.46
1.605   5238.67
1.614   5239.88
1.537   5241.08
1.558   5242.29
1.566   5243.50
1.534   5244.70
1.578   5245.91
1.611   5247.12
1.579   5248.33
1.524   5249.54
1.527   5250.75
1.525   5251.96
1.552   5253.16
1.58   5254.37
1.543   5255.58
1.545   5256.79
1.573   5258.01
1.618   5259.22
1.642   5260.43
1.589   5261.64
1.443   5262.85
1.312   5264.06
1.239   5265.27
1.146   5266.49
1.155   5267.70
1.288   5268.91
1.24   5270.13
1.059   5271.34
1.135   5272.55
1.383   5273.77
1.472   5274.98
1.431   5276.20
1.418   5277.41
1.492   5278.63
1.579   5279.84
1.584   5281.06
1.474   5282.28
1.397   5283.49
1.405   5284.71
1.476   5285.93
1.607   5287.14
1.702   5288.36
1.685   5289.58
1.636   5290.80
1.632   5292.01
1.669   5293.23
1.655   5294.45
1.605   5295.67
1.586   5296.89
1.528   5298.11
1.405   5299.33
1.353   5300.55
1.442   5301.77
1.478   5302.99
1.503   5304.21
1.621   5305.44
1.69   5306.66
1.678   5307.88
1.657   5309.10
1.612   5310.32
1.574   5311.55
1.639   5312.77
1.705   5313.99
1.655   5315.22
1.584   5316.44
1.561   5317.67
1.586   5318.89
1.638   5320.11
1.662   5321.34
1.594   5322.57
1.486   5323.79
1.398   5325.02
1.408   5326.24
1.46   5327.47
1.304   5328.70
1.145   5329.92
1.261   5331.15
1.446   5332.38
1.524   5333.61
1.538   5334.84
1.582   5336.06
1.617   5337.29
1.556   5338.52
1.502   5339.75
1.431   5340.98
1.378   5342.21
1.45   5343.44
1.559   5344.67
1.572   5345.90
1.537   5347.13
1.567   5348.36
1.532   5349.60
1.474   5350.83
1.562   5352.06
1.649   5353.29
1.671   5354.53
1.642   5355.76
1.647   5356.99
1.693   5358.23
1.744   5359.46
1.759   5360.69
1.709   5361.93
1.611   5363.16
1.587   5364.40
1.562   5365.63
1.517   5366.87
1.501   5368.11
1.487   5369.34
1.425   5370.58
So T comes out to 1.33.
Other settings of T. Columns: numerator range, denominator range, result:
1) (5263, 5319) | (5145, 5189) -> 1.28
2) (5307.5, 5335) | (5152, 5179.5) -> 1.30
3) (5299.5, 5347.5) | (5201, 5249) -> 1.08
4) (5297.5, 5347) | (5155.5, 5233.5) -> 1.20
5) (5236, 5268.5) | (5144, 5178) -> 1.22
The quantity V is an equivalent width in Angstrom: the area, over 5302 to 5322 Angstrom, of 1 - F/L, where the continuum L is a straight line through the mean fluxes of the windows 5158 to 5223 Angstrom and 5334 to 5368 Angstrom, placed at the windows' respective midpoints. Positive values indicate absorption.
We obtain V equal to -1.3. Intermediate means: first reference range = 1.3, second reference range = 1.58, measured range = 1.61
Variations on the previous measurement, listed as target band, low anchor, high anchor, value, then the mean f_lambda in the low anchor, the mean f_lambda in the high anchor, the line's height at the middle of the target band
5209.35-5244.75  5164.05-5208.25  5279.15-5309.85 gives -3.0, 1.23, 1.56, 1.35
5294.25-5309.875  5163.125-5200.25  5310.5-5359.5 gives -1.0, 1.19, 1.54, 1.46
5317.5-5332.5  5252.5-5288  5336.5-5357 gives 0.6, 1.43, 1.55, 1.51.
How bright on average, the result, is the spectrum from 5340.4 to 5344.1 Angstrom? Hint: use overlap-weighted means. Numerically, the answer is 1.42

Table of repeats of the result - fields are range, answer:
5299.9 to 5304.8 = 1.44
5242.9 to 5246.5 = 1.56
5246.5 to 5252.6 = 1.55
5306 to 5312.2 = 1.64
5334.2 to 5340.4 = 1.56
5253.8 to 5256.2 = 1.56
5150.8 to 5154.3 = 1.36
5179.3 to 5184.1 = 1.19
